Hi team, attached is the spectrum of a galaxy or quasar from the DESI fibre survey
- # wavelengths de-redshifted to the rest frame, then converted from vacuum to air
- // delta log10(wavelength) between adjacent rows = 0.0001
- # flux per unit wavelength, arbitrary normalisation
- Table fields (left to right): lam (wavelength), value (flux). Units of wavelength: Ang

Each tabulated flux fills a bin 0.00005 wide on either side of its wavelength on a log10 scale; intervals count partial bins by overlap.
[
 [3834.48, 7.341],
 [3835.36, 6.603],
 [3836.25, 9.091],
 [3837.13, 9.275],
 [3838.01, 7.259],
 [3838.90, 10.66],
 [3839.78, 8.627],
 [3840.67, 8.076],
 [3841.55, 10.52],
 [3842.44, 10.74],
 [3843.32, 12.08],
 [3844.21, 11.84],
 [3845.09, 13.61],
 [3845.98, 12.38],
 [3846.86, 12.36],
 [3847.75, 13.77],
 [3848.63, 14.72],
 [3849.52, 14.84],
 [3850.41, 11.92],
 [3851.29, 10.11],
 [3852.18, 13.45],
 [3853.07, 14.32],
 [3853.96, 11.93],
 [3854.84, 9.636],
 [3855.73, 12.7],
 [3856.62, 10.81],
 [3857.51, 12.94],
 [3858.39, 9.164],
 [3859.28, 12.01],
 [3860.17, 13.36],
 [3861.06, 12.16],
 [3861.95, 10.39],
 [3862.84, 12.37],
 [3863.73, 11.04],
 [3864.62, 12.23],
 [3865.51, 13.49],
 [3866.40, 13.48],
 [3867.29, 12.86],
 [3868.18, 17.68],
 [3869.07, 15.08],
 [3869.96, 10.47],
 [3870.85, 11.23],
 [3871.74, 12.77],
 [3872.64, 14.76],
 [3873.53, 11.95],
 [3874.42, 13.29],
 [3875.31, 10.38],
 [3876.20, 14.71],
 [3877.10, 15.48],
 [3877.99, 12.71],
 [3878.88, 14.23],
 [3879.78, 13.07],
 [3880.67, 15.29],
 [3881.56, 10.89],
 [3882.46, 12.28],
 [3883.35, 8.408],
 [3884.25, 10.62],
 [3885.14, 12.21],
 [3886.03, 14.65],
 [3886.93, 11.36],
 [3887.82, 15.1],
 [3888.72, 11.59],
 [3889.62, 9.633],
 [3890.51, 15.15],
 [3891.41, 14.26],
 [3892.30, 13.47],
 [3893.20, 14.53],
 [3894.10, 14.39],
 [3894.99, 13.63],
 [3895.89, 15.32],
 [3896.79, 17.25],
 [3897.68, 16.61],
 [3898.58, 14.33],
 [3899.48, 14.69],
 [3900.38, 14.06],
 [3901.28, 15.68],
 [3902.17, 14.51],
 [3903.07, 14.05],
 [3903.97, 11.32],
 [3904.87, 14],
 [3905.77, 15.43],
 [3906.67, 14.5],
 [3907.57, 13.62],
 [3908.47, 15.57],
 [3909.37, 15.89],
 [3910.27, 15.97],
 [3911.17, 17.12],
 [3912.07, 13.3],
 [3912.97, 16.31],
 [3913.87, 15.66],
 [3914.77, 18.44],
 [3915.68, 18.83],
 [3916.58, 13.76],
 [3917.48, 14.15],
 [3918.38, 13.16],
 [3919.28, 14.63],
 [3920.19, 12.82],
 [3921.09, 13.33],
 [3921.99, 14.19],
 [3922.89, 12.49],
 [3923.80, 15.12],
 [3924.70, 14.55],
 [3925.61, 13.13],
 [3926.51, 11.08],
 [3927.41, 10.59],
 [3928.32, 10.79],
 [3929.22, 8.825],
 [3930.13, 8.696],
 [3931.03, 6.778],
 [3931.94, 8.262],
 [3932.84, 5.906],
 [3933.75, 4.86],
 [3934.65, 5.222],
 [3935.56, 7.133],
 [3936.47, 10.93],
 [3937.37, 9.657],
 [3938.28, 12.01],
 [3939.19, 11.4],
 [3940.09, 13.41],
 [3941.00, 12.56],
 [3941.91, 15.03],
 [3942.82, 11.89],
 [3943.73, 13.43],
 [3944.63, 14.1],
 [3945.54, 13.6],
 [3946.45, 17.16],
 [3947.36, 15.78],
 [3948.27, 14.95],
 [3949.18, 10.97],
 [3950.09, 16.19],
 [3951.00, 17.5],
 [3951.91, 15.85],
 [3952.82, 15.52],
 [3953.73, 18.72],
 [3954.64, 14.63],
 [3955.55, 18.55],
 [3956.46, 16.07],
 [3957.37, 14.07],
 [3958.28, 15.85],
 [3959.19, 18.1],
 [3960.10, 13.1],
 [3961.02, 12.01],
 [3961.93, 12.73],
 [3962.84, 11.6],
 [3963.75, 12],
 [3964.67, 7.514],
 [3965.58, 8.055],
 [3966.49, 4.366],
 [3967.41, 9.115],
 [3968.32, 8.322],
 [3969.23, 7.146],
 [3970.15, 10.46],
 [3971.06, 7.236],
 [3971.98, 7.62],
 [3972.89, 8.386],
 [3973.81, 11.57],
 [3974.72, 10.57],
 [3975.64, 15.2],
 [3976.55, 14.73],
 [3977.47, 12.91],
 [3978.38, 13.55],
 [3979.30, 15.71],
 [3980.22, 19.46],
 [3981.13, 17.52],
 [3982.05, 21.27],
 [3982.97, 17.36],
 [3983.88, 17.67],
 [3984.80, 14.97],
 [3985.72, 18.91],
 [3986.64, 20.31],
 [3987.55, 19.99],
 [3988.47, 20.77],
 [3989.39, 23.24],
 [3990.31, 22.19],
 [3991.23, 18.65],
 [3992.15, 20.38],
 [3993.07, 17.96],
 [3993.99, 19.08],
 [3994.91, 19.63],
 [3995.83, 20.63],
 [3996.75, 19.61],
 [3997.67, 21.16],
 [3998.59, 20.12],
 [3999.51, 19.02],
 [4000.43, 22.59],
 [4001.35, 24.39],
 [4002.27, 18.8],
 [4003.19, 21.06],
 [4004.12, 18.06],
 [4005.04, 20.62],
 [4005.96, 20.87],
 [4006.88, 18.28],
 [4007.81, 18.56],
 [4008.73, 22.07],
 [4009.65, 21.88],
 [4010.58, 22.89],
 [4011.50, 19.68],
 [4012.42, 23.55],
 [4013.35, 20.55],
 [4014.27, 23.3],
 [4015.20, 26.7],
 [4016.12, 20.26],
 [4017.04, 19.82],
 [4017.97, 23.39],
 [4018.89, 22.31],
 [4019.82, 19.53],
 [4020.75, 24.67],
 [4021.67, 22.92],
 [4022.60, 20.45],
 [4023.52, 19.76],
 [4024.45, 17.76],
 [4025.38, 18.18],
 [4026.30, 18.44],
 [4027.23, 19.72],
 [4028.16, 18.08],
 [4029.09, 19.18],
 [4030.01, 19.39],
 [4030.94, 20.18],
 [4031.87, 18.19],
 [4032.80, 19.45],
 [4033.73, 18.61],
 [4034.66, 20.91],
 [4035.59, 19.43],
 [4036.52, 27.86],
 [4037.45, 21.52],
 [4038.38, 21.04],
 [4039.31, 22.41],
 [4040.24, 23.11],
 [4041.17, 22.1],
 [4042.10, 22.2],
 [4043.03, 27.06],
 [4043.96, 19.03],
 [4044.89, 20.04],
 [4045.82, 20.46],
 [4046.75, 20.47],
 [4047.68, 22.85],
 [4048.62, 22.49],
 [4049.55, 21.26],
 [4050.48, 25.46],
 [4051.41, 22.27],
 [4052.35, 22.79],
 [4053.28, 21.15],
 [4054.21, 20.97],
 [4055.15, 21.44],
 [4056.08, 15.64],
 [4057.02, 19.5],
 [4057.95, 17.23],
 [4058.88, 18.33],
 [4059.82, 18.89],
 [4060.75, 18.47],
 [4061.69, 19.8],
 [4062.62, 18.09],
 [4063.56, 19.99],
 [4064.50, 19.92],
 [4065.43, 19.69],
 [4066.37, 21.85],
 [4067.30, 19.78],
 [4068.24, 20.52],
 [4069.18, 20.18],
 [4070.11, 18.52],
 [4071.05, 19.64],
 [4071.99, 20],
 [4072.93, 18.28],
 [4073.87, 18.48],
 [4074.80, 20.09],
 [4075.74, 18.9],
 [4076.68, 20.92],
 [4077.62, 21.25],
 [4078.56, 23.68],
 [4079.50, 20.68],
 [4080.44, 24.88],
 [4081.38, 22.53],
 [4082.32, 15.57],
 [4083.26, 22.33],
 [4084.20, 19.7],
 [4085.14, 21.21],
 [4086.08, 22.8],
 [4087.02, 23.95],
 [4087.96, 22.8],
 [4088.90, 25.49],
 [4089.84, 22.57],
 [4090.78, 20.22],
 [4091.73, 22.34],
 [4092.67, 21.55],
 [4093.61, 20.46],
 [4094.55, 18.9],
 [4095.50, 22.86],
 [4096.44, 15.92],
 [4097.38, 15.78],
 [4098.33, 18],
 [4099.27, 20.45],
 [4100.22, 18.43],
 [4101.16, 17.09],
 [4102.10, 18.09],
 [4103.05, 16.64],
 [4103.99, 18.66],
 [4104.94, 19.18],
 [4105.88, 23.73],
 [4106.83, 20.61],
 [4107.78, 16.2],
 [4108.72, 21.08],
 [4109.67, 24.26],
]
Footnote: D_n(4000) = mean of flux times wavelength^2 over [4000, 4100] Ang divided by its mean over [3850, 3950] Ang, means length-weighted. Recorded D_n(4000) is 1.73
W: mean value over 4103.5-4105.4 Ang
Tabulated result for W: 18.9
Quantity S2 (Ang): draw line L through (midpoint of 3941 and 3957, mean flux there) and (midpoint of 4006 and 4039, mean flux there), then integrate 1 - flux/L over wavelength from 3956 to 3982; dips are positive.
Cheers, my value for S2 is 7.19 Ang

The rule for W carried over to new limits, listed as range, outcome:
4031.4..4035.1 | 19.3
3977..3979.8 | 14.1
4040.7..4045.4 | 22.1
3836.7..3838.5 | 8.3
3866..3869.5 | 14.8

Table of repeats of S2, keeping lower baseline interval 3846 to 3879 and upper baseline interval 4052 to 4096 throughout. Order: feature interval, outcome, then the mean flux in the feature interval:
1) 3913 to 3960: 6.9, 13.2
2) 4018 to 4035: -1.1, 20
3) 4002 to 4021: -3.2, 21.3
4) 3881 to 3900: 0.5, 13.4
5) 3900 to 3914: -0.4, 14.8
